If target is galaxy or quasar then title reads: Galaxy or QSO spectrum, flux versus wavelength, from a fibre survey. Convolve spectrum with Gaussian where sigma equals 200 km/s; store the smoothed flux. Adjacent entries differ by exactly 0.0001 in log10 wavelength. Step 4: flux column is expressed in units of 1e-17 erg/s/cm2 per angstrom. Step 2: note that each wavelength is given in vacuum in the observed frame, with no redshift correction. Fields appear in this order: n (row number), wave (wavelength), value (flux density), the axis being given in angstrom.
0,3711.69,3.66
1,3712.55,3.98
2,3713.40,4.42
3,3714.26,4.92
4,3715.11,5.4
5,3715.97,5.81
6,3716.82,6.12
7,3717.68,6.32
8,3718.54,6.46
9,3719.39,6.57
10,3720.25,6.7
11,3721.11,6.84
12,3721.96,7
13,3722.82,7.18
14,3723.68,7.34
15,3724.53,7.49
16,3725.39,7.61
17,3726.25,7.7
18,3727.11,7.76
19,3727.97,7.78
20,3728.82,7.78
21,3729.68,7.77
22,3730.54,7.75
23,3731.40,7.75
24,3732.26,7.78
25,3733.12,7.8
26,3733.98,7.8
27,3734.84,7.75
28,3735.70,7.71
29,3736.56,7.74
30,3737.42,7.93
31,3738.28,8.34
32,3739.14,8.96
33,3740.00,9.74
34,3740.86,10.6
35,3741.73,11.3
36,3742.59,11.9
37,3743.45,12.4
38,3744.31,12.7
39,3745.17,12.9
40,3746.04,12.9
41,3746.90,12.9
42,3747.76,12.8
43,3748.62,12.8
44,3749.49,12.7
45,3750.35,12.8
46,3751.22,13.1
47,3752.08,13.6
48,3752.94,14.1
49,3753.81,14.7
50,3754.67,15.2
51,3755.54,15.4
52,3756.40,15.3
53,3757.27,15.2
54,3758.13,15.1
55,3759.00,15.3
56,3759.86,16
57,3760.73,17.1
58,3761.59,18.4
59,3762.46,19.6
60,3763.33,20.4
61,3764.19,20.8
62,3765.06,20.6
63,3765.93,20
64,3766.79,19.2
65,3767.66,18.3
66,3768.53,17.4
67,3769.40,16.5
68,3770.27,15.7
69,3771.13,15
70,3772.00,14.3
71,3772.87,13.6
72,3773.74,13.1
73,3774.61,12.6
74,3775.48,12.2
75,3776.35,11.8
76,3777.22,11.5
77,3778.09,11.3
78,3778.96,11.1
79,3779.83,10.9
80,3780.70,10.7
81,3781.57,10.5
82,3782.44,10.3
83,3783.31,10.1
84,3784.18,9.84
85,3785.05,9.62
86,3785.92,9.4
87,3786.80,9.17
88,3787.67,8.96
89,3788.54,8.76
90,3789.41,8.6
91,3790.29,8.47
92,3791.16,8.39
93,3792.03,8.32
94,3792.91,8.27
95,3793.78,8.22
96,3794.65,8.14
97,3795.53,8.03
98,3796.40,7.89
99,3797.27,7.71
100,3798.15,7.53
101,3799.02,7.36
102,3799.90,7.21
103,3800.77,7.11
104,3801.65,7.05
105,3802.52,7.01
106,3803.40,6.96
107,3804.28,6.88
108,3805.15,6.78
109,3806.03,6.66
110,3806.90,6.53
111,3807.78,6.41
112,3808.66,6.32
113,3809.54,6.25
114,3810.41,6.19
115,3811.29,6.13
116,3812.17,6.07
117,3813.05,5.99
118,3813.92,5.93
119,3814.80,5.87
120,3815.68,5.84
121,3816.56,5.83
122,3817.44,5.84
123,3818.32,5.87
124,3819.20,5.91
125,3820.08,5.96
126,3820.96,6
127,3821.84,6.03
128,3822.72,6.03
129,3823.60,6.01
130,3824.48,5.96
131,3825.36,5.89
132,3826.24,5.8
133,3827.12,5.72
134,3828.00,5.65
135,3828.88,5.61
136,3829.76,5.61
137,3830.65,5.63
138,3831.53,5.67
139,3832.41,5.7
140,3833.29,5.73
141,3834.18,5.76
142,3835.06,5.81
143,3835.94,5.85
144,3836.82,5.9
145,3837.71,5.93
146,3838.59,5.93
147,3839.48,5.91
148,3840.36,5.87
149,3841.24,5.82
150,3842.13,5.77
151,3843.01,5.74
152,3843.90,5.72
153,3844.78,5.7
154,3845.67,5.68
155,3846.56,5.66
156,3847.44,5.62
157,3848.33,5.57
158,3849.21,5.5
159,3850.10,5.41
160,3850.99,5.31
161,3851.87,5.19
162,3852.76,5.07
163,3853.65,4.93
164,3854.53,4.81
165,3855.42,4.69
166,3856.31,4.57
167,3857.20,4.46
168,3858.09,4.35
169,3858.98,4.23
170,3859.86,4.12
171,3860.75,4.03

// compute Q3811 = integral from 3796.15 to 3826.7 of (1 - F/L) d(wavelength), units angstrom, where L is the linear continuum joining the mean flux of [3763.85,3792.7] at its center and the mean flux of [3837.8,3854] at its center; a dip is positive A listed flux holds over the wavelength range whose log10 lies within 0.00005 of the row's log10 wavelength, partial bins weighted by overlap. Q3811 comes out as 9.09 angstrom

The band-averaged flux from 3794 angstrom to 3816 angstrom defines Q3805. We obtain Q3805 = 6.81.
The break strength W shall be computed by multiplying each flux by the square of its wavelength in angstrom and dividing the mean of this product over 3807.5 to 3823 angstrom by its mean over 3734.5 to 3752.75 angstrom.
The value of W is 0.56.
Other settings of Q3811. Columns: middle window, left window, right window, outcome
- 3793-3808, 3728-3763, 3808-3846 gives 1.09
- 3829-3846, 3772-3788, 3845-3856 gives 1.46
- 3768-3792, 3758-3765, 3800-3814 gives 3.72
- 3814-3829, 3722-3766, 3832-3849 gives 2.36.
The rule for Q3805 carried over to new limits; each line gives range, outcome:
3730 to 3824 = 10.5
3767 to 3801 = 10.7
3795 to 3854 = 6.09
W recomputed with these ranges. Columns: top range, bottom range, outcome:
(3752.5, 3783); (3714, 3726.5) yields 2.33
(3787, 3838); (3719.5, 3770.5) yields 0.56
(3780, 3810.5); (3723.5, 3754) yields 0.83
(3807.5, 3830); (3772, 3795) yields 0.59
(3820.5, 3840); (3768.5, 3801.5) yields 0.58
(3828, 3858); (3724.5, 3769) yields 0.46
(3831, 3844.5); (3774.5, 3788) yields 0.57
